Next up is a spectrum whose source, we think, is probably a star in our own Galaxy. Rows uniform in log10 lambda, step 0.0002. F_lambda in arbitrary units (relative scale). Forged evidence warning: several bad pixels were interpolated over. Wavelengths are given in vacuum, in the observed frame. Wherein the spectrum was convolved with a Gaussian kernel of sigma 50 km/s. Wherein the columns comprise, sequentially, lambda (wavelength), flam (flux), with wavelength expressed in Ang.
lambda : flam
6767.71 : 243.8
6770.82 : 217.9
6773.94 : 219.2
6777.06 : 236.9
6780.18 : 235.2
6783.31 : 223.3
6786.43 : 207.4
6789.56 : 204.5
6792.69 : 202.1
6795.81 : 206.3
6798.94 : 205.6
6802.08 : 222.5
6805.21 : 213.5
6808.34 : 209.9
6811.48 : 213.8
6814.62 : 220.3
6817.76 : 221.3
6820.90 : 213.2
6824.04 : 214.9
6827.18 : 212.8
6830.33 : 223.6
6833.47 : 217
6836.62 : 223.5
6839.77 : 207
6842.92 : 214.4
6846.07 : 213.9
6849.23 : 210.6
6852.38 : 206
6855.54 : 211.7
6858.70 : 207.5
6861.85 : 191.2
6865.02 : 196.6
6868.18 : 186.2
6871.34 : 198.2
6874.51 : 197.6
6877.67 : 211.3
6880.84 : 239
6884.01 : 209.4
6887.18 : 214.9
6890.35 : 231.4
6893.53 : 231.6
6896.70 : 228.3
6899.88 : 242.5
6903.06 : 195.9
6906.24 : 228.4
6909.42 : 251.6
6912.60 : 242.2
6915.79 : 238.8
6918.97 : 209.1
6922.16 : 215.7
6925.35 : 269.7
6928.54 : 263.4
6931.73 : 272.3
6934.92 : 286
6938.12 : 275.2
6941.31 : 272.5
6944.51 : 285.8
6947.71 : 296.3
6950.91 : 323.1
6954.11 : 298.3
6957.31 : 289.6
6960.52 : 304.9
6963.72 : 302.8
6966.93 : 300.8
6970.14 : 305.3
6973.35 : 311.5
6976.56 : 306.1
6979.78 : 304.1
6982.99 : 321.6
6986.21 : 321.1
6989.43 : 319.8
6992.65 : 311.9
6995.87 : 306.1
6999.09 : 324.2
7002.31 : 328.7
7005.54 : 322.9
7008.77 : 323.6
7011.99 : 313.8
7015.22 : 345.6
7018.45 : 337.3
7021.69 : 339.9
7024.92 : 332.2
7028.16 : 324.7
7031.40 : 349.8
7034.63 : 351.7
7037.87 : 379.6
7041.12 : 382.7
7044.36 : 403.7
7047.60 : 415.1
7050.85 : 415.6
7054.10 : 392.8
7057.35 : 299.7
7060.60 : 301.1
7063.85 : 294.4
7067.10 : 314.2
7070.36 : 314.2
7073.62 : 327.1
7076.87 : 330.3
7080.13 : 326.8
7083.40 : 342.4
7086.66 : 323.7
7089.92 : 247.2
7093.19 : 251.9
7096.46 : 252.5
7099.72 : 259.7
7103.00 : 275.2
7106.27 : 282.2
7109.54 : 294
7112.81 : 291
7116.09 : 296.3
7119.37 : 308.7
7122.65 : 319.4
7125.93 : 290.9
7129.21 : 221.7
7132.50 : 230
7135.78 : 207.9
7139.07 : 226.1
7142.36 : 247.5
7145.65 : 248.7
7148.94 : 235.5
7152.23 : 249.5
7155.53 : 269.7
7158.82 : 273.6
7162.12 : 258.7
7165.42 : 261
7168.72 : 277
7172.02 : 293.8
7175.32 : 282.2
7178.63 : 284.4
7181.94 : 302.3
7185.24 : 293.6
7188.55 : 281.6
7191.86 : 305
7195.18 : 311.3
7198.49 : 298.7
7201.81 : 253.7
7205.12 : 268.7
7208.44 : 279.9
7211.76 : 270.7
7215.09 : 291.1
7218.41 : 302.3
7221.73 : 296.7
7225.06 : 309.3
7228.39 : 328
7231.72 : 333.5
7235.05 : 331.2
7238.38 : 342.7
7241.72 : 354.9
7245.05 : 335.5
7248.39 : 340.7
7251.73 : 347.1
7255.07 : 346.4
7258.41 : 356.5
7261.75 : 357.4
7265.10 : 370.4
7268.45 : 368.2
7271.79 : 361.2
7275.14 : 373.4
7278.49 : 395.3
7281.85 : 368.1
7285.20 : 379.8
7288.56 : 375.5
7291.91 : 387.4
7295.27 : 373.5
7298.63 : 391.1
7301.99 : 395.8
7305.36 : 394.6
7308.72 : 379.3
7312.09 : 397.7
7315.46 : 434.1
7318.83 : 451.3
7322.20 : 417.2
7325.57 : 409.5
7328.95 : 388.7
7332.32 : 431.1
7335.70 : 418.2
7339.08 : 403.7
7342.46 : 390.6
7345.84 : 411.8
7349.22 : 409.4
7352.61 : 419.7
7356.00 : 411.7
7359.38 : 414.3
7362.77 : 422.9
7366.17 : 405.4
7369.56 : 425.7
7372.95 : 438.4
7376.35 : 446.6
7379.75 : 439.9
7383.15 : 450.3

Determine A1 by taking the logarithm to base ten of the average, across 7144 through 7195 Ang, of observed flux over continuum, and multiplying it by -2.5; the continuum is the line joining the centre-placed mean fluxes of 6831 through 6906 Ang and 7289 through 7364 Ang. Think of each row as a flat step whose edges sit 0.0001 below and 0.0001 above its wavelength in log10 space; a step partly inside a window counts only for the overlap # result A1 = 0.229 mag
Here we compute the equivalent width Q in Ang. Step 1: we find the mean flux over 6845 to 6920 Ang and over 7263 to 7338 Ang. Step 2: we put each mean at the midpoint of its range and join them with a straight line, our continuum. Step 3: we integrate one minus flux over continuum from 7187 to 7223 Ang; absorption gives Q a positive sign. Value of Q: 6.72 Ang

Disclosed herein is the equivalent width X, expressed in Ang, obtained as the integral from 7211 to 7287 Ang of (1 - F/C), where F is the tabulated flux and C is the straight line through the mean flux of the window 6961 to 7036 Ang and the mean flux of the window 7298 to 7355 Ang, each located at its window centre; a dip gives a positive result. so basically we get 9.0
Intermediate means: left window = 322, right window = 409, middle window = 343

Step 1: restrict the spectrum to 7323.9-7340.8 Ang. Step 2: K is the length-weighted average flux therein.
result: 410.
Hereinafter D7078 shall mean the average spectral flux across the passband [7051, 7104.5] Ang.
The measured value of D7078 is 306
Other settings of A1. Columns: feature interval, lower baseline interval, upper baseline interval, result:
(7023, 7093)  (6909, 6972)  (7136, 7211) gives -0.23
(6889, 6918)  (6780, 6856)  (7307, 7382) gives 0.07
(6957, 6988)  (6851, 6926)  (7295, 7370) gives -0.21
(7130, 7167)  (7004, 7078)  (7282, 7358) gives 0.44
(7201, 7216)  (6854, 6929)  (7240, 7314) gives 0.25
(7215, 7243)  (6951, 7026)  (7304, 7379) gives 0.19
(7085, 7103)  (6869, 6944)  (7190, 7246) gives 0.04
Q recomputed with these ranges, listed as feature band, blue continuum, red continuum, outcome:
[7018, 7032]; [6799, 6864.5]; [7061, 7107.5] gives -3.0 Ang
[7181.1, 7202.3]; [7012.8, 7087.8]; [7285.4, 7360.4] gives 4.6 Ang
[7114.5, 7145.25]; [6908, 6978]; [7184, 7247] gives 3.7 Ang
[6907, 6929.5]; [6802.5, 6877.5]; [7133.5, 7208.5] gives -1.6 Ang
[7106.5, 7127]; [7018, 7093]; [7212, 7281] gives 2.5 Ang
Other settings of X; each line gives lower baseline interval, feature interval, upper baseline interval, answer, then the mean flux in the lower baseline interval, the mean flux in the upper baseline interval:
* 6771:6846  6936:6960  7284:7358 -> -2.2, 216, 404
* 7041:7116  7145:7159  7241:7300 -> 3.4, 317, 366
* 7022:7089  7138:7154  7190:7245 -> 4.0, 345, 306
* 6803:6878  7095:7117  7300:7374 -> 2.8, 210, 412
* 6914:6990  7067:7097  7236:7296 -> 1.3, 287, 363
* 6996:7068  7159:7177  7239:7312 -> 4.2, 345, 369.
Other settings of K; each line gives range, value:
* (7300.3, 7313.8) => 392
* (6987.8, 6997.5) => 313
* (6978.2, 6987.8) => 316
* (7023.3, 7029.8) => 328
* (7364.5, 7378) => 429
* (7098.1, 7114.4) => 280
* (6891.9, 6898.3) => 230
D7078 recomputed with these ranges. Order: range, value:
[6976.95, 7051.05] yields 340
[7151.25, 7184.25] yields 276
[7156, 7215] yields 282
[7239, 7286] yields 360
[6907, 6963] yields 270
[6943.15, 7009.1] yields 310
